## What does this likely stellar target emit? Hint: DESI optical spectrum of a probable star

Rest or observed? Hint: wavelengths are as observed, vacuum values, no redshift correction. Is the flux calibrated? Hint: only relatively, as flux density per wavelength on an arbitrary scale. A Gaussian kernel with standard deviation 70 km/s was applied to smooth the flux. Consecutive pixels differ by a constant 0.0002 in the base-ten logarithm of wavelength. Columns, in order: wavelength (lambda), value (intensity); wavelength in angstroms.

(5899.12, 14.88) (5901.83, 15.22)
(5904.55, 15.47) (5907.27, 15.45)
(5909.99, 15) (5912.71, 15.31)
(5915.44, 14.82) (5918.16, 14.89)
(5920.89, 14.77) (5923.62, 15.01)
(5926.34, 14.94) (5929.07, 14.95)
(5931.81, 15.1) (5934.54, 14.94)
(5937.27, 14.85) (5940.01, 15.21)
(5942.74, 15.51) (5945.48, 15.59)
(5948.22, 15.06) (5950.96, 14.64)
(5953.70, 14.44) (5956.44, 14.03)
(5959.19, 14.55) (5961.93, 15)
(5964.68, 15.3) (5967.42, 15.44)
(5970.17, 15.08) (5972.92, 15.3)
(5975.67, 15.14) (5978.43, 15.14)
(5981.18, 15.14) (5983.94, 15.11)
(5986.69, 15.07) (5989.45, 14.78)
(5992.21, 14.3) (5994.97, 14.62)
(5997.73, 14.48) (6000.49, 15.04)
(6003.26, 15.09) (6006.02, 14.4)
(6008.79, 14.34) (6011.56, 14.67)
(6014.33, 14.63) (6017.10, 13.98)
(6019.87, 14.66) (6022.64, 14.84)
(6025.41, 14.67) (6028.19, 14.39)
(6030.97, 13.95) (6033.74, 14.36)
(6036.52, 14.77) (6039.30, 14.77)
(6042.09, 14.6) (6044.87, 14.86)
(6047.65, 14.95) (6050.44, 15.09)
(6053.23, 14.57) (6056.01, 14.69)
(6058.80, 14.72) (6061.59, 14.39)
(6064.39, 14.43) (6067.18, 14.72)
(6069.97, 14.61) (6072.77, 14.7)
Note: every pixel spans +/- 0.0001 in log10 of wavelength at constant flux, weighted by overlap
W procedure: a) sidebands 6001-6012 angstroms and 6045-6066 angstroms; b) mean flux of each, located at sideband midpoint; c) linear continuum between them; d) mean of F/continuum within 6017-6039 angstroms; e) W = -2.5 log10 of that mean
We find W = 0.01 mag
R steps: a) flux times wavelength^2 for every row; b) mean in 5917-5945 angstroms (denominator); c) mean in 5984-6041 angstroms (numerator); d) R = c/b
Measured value 1.00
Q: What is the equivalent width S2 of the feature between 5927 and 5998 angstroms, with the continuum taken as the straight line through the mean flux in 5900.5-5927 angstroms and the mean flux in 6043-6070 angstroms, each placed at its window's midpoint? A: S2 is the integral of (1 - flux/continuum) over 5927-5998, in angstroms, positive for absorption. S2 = 0.01 angstroms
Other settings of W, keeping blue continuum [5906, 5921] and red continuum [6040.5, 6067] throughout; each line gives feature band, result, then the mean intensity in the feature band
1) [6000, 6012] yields 0.01 mag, 14.7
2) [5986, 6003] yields 0.01 mag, 14.7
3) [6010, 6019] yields 0.03 mag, 14.4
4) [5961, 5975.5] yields -0.02 mag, 15.2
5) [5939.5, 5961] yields 0.01 mag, 14.9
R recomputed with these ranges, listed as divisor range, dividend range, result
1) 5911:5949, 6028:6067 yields 1.01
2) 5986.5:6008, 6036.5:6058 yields 1.02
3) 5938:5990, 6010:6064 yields 1.00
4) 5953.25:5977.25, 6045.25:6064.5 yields 1.01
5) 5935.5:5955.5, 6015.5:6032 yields 0.99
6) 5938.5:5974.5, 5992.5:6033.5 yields 0.99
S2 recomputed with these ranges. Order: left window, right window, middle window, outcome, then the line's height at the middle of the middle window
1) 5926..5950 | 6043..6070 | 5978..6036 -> 0.94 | 14.9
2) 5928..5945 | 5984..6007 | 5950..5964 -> 0.40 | 15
